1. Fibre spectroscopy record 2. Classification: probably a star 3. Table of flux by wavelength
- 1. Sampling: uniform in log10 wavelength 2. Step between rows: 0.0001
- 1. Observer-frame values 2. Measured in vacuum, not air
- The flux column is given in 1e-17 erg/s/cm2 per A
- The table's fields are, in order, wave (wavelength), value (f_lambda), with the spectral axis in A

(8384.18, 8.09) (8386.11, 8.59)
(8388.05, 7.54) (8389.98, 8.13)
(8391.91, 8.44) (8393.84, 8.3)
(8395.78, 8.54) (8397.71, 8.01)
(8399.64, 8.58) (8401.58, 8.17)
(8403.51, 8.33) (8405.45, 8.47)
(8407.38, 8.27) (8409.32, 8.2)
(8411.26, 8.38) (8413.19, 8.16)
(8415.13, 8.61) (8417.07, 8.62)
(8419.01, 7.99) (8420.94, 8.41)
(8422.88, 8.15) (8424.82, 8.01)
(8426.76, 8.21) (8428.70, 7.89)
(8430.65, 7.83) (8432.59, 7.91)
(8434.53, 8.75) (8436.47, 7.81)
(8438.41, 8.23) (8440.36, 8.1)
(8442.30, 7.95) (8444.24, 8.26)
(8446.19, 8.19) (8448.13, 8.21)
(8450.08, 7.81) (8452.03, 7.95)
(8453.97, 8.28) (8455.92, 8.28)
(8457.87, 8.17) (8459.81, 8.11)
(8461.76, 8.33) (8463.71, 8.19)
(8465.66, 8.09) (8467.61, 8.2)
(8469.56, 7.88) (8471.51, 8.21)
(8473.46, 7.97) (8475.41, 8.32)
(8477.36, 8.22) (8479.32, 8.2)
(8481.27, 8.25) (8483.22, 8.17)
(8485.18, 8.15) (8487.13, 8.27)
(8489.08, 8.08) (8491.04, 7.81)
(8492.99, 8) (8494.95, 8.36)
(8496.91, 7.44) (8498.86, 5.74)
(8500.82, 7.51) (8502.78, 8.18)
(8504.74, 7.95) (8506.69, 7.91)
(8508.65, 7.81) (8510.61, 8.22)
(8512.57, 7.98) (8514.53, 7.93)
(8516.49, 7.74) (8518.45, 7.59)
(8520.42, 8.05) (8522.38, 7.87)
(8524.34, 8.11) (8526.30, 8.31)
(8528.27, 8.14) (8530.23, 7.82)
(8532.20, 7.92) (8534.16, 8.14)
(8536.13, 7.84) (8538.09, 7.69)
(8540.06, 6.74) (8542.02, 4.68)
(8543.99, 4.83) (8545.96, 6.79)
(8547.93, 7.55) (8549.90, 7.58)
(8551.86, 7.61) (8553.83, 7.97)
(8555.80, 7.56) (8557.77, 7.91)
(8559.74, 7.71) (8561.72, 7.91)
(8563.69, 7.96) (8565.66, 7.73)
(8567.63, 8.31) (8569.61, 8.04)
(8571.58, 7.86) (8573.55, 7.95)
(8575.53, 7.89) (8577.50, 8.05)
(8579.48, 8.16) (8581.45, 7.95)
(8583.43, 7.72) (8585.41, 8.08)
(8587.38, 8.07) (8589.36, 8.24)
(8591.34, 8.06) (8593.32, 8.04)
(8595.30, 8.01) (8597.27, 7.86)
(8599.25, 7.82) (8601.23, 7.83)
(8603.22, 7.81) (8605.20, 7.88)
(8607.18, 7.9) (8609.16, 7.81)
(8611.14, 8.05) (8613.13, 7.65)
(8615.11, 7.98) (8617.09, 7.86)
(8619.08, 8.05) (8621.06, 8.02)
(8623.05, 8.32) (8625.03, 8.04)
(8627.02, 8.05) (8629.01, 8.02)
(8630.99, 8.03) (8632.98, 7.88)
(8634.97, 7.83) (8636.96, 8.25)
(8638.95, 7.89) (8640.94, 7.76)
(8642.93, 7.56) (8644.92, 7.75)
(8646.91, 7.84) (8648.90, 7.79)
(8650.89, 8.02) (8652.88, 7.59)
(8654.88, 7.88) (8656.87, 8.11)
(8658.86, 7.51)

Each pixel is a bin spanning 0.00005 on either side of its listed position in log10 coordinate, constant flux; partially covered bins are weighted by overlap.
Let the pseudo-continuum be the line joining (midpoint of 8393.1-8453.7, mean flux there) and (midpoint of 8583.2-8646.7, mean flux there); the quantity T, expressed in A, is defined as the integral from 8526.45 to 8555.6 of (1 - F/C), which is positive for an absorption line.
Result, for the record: 2.8 A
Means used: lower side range 8.2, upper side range 7.94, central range 7.27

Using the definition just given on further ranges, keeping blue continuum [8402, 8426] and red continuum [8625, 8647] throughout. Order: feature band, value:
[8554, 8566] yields 0.34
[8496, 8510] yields 1.06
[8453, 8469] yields 0.03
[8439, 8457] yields 0.26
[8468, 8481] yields 0.08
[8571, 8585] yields 0.10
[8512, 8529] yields 0.30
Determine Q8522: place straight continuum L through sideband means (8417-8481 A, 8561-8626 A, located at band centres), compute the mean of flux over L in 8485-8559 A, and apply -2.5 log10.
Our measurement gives 0.06 mag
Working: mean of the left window 8.14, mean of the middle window 7.62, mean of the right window 7.97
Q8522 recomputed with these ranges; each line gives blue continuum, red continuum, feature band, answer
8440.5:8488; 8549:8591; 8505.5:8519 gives 0.020 mag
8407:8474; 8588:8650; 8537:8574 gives 0.089 mag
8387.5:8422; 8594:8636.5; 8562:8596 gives 0.000 mag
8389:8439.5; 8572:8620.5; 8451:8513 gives 0.017 mag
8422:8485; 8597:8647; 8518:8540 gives 0.017 mag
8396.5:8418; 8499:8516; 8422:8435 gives 0.021 mag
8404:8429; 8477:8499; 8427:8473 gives 0.002 mag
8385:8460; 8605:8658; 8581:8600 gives -0.002 mag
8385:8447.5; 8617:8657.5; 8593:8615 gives 0.013 mag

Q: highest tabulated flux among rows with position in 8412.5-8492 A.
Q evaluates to 8.75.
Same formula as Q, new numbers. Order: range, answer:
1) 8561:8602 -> 8.31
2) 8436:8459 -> 8.28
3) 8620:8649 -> 8.32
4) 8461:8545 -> 8.36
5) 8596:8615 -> 8.05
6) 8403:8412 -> 8.47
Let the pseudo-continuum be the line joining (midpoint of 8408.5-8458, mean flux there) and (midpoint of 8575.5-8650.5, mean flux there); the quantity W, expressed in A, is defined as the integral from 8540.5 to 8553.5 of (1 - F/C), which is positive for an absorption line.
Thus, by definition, 2.3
